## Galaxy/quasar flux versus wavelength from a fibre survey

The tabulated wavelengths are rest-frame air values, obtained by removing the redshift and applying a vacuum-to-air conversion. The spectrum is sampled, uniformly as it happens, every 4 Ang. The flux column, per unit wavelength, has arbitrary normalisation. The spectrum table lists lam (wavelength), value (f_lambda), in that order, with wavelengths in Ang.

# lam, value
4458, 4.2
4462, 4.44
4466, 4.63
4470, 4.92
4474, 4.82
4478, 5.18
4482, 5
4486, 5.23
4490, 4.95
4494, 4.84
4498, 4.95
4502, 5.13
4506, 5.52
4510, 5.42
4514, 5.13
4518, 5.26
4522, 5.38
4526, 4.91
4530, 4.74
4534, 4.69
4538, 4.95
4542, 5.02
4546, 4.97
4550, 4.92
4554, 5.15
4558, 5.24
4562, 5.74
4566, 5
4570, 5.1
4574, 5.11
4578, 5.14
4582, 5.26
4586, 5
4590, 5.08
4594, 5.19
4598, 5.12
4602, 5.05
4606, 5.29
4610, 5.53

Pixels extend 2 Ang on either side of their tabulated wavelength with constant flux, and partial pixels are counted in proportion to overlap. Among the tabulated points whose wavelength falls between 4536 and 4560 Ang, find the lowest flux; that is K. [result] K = 4.92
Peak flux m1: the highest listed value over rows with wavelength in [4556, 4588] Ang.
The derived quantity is 5.74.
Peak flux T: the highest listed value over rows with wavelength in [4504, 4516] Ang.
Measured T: 5.52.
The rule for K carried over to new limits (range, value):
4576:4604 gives 5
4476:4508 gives 4.84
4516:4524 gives 5.26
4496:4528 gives 4.91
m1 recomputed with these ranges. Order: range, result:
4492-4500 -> 4.95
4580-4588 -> 5.26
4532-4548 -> 5.02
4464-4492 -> 5.23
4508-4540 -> 5.42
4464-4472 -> 4.92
